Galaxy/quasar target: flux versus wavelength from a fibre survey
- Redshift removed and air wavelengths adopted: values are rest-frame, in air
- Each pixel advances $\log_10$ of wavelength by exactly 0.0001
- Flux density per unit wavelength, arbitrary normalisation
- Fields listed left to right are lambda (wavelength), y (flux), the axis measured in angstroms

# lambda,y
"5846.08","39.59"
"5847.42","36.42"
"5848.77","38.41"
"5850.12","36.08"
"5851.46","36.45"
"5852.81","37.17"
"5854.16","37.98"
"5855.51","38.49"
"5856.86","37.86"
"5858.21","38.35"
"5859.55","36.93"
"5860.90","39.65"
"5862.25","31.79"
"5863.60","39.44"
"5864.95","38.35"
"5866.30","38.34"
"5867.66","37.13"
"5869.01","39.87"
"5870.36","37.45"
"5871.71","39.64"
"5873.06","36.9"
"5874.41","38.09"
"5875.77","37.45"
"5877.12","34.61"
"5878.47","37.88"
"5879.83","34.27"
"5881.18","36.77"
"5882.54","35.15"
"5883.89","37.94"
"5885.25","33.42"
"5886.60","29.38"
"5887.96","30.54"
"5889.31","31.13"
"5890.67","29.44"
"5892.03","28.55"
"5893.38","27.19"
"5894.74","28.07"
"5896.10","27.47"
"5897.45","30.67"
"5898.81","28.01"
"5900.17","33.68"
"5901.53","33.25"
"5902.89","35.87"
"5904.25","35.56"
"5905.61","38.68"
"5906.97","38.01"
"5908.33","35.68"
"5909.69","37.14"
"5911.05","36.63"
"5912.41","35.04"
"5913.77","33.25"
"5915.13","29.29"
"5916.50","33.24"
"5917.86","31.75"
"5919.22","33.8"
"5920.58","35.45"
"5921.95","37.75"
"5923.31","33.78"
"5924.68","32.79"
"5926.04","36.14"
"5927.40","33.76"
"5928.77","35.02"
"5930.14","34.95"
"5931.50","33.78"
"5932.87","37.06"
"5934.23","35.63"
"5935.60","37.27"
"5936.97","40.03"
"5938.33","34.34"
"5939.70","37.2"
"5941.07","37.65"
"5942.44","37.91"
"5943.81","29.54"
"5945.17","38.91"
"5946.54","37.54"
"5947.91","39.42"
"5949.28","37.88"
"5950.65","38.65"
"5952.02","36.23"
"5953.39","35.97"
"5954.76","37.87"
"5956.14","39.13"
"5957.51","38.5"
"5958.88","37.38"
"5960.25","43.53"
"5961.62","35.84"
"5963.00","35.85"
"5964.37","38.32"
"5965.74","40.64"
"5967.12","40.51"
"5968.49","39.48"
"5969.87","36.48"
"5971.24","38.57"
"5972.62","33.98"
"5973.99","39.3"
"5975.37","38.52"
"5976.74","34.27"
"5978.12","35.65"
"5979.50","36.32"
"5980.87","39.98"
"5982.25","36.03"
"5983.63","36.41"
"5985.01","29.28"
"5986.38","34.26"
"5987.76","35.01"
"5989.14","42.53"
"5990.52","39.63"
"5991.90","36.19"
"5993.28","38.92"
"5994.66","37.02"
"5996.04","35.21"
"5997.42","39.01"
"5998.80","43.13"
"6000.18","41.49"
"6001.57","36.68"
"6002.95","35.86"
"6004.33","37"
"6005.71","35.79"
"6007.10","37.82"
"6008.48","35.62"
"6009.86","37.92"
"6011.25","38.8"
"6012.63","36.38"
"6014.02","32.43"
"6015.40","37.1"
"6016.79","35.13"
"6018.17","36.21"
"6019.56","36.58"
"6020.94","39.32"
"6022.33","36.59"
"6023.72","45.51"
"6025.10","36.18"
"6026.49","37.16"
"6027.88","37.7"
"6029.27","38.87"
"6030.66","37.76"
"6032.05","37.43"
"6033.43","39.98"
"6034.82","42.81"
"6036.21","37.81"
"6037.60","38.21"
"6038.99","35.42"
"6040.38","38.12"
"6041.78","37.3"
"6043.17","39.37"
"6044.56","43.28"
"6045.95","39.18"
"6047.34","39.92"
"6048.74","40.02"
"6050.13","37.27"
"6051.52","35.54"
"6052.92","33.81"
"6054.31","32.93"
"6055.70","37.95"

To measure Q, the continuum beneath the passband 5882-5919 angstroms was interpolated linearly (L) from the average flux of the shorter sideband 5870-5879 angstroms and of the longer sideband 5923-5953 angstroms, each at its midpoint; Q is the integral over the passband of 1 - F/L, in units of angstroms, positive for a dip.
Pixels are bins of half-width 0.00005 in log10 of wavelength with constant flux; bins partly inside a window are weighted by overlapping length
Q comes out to 4.2 angstroms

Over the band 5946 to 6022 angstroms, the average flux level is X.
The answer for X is 37.4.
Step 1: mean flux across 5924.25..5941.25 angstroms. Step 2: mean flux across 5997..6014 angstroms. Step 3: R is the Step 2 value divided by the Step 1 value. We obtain 1.05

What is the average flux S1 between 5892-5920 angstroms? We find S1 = 33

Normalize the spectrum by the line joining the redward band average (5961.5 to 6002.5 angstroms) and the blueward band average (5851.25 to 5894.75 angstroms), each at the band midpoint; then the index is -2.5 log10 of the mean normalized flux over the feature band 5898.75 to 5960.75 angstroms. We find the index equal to 0.02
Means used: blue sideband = 35.6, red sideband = 37.5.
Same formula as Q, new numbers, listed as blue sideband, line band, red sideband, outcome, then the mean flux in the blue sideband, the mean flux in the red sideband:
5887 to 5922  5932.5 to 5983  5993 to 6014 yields -3.1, 32.8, 37.6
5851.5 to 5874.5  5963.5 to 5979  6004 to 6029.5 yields -0.1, 37.8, 37.2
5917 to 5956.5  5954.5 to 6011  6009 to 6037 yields -0.9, 36.1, 37.9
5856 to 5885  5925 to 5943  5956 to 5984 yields 0.7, 37.3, 37.8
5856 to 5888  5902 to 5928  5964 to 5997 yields 1.4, 36.7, 37.2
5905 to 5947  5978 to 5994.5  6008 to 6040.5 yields 0.0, 35.4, 37.7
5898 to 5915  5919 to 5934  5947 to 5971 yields 0.5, 34.8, 38.3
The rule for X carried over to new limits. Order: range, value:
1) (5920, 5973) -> 37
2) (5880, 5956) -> 34.5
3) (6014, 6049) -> 38.4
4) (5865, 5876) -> 38.1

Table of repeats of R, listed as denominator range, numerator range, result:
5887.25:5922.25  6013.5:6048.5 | 1.17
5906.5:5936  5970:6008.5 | 1.07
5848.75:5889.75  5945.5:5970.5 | 1.05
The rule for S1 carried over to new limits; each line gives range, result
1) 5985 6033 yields 37.5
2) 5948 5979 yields 37.9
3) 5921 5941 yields 35.7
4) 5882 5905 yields 31.5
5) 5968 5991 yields 36.8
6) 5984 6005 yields 37.4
